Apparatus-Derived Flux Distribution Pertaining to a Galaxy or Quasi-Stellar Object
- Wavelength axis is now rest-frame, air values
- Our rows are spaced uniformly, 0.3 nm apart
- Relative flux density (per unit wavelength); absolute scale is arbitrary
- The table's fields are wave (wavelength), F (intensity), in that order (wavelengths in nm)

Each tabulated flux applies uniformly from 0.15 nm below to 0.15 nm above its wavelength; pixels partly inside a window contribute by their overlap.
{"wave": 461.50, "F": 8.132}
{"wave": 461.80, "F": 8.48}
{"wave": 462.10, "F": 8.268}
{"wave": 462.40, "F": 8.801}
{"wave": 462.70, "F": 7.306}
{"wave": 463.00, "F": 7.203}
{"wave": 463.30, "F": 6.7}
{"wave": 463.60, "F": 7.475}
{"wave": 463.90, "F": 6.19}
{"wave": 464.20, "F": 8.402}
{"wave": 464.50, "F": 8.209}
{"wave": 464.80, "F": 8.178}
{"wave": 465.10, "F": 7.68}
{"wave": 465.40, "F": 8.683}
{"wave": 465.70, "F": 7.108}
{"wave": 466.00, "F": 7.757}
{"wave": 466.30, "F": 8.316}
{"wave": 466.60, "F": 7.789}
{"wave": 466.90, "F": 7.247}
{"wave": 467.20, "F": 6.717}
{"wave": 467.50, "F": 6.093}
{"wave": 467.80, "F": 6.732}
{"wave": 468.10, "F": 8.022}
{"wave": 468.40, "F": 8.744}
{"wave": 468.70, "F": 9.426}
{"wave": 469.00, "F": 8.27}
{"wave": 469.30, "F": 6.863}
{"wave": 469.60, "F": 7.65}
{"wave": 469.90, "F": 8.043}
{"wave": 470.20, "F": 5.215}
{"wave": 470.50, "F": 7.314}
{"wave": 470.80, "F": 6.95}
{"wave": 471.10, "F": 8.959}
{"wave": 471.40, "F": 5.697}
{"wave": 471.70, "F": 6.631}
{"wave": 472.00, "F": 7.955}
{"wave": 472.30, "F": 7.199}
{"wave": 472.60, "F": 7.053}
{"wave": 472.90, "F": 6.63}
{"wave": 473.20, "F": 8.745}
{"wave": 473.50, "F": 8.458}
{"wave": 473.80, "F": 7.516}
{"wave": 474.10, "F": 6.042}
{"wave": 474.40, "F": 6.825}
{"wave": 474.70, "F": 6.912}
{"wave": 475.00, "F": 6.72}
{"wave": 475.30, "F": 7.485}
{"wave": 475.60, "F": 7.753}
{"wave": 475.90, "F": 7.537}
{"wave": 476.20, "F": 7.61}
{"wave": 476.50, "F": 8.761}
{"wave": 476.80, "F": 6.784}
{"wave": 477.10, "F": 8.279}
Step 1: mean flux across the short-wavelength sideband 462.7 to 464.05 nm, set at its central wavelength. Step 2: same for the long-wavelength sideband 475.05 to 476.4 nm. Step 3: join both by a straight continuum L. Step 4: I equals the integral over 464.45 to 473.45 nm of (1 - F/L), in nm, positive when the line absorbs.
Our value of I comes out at -0.39 nm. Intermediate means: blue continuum 6.94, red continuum 7.57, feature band 7.53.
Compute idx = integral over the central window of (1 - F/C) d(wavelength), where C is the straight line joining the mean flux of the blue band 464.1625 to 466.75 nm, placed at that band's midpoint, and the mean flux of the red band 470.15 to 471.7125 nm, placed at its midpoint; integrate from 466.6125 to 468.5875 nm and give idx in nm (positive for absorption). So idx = 0.059 nm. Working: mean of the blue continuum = 8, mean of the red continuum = 6.91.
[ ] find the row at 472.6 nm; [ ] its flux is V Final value 7.053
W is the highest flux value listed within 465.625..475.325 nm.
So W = 9.426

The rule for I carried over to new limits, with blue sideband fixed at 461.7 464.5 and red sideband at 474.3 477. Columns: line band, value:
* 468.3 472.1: 0.01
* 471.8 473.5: -0.02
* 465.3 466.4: -0.05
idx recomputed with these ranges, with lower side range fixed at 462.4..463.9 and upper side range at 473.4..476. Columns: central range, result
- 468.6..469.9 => -0.139 nm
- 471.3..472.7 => 0.054 nm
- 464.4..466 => -0.157 nm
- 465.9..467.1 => -0.083 nm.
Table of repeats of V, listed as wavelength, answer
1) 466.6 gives 7.789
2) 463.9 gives 6.19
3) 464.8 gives 8.178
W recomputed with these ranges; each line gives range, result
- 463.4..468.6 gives 8.744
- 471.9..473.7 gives 8.745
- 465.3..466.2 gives 8.683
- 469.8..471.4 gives 8.959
